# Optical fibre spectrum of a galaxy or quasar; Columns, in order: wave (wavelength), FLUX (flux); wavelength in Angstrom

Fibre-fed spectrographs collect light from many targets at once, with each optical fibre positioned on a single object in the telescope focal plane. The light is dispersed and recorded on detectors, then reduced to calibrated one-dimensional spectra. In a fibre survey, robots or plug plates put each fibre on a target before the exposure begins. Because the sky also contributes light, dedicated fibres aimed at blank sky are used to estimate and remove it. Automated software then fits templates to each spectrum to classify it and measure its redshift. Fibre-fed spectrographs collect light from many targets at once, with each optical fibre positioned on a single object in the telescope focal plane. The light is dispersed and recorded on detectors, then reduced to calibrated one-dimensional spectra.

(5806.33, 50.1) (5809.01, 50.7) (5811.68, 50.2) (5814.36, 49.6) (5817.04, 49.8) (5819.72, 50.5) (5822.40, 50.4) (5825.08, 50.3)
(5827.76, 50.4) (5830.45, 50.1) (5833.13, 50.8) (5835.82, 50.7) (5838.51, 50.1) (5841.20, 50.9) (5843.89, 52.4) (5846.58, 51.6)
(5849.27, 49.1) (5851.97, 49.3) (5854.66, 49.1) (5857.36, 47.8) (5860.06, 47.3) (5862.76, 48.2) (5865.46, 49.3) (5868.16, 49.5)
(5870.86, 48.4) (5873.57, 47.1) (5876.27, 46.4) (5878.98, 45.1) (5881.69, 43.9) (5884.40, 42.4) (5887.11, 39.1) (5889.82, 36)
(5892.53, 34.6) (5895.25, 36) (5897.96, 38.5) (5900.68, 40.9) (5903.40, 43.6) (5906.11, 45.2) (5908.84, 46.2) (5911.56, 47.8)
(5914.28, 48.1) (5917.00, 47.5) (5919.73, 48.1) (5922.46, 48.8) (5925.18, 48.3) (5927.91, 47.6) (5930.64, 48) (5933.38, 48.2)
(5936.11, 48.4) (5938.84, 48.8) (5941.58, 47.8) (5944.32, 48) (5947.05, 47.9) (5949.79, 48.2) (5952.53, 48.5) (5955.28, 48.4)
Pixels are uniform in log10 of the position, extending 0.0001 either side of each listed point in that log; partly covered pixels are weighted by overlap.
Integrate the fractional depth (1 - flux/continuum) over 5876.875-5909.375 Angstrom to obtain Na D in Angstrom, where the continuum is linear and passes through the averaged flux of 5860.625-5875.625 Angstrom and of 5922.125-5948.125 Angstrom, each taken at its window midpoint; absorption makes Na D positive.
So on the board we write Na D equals 4.9 Angstrom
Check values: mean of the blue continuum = 48.4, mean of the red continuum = 48.2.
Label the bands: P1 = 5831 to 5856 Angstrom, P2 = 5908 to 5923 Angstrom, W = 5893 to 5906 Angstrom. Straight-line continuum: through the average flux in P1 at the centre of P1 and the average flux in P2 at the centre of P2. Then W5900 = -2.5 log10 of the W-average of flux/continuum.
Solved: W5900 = 0.21 mag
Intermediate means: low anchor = 50.4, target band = 39.9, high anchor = 47.8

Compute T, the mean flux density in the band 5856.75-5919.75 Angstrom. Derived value 44.3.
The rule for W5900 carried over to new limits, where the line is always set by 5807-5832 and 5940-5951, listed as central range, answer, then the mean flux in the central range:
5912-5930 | 0.01 mag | 48.1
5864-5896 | 0.14 mag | 43.3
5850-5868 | 0.02 mag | 48.6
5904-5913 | 0.06 mag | 46.2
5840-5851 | -0.03 mag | 50.9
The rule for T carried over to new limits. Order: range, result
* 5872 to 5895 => 41.6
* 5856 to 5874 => 48.3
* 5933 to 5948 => 48.2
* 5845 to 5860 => 49.2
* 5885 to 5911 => 40.3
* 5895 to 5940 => 46.1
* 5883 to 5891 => 39.3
